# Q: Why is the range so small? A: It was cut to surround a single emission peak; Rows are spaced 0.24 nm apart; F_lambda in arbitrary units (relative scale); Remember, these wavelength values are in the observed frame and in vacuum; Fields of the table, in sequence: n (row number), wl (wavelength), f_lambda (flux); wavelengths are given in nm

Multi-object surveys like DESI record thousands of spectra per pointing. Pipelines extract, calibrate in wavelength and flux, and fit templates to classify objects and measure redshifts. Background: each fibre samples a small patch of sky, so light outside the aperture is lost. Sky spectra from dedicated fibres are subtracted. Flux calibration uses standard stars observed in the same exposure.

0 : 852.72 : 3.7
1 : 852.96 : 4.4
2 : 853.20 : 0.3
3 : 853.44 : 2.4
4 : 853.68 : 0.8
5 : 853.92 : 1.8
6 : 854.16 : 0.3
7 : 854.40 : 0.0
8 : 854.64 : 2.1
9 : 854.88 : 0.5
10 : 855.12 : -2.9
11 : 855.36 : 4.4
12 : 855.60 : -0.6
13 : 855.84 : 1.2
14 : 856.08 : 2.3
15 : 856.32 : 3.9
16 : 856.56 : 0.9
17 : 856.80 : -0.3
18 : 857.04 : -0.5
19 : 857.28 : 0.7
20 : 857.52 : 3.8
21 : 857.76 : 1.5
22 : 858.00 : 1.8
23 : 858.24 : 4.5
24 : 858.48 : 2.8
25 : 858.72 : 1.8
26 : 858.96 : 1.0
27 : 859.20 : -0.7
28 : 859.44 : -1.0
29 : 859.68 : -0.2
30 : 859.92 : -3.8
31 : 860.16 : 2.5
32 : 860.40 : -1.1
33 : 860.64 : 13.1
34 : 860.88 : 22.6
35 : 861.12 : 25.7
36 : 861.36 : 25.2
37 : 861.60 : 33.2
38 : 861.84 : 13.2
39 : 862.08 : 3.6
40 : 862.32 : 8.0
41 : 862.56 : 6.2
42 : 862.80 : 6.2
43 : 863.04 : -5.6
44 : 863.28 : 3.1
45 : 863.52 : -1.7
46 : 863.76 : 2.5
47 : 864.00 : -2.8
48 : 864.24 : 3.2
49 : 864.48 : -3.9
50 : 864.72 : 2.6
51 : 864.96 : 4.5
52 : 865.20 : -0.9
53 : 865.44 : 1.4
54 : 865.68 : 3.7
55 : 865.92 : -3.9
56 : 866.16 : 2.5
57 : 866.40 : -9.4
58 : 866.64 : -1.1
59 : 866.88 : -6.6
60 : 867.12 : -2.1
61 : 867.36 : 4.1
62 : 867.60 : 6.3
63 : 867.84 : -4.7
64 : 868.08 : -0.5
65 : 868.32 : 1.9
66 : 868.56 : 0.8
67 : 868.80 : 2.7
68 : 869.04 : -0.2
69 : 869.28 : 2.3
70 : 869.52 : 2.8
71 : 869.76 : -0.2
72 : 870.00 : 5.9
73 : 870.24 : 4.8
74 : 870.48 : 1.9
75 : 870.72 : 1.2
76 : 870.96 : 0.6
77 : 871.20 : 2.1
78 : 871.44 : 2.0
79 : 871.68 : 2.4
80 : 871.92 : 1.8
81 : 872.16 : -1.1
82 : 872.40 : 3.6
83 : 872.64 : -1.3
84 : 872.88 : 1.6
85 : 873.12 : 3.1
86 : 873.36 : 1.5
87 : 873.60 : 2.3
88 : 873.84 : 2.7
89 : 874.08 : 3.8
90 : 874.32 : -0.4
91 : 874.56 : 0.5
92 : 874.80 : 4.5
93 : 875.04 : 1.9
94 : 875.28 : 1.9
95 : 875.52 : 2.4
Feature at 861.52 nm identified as [O II] 3727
